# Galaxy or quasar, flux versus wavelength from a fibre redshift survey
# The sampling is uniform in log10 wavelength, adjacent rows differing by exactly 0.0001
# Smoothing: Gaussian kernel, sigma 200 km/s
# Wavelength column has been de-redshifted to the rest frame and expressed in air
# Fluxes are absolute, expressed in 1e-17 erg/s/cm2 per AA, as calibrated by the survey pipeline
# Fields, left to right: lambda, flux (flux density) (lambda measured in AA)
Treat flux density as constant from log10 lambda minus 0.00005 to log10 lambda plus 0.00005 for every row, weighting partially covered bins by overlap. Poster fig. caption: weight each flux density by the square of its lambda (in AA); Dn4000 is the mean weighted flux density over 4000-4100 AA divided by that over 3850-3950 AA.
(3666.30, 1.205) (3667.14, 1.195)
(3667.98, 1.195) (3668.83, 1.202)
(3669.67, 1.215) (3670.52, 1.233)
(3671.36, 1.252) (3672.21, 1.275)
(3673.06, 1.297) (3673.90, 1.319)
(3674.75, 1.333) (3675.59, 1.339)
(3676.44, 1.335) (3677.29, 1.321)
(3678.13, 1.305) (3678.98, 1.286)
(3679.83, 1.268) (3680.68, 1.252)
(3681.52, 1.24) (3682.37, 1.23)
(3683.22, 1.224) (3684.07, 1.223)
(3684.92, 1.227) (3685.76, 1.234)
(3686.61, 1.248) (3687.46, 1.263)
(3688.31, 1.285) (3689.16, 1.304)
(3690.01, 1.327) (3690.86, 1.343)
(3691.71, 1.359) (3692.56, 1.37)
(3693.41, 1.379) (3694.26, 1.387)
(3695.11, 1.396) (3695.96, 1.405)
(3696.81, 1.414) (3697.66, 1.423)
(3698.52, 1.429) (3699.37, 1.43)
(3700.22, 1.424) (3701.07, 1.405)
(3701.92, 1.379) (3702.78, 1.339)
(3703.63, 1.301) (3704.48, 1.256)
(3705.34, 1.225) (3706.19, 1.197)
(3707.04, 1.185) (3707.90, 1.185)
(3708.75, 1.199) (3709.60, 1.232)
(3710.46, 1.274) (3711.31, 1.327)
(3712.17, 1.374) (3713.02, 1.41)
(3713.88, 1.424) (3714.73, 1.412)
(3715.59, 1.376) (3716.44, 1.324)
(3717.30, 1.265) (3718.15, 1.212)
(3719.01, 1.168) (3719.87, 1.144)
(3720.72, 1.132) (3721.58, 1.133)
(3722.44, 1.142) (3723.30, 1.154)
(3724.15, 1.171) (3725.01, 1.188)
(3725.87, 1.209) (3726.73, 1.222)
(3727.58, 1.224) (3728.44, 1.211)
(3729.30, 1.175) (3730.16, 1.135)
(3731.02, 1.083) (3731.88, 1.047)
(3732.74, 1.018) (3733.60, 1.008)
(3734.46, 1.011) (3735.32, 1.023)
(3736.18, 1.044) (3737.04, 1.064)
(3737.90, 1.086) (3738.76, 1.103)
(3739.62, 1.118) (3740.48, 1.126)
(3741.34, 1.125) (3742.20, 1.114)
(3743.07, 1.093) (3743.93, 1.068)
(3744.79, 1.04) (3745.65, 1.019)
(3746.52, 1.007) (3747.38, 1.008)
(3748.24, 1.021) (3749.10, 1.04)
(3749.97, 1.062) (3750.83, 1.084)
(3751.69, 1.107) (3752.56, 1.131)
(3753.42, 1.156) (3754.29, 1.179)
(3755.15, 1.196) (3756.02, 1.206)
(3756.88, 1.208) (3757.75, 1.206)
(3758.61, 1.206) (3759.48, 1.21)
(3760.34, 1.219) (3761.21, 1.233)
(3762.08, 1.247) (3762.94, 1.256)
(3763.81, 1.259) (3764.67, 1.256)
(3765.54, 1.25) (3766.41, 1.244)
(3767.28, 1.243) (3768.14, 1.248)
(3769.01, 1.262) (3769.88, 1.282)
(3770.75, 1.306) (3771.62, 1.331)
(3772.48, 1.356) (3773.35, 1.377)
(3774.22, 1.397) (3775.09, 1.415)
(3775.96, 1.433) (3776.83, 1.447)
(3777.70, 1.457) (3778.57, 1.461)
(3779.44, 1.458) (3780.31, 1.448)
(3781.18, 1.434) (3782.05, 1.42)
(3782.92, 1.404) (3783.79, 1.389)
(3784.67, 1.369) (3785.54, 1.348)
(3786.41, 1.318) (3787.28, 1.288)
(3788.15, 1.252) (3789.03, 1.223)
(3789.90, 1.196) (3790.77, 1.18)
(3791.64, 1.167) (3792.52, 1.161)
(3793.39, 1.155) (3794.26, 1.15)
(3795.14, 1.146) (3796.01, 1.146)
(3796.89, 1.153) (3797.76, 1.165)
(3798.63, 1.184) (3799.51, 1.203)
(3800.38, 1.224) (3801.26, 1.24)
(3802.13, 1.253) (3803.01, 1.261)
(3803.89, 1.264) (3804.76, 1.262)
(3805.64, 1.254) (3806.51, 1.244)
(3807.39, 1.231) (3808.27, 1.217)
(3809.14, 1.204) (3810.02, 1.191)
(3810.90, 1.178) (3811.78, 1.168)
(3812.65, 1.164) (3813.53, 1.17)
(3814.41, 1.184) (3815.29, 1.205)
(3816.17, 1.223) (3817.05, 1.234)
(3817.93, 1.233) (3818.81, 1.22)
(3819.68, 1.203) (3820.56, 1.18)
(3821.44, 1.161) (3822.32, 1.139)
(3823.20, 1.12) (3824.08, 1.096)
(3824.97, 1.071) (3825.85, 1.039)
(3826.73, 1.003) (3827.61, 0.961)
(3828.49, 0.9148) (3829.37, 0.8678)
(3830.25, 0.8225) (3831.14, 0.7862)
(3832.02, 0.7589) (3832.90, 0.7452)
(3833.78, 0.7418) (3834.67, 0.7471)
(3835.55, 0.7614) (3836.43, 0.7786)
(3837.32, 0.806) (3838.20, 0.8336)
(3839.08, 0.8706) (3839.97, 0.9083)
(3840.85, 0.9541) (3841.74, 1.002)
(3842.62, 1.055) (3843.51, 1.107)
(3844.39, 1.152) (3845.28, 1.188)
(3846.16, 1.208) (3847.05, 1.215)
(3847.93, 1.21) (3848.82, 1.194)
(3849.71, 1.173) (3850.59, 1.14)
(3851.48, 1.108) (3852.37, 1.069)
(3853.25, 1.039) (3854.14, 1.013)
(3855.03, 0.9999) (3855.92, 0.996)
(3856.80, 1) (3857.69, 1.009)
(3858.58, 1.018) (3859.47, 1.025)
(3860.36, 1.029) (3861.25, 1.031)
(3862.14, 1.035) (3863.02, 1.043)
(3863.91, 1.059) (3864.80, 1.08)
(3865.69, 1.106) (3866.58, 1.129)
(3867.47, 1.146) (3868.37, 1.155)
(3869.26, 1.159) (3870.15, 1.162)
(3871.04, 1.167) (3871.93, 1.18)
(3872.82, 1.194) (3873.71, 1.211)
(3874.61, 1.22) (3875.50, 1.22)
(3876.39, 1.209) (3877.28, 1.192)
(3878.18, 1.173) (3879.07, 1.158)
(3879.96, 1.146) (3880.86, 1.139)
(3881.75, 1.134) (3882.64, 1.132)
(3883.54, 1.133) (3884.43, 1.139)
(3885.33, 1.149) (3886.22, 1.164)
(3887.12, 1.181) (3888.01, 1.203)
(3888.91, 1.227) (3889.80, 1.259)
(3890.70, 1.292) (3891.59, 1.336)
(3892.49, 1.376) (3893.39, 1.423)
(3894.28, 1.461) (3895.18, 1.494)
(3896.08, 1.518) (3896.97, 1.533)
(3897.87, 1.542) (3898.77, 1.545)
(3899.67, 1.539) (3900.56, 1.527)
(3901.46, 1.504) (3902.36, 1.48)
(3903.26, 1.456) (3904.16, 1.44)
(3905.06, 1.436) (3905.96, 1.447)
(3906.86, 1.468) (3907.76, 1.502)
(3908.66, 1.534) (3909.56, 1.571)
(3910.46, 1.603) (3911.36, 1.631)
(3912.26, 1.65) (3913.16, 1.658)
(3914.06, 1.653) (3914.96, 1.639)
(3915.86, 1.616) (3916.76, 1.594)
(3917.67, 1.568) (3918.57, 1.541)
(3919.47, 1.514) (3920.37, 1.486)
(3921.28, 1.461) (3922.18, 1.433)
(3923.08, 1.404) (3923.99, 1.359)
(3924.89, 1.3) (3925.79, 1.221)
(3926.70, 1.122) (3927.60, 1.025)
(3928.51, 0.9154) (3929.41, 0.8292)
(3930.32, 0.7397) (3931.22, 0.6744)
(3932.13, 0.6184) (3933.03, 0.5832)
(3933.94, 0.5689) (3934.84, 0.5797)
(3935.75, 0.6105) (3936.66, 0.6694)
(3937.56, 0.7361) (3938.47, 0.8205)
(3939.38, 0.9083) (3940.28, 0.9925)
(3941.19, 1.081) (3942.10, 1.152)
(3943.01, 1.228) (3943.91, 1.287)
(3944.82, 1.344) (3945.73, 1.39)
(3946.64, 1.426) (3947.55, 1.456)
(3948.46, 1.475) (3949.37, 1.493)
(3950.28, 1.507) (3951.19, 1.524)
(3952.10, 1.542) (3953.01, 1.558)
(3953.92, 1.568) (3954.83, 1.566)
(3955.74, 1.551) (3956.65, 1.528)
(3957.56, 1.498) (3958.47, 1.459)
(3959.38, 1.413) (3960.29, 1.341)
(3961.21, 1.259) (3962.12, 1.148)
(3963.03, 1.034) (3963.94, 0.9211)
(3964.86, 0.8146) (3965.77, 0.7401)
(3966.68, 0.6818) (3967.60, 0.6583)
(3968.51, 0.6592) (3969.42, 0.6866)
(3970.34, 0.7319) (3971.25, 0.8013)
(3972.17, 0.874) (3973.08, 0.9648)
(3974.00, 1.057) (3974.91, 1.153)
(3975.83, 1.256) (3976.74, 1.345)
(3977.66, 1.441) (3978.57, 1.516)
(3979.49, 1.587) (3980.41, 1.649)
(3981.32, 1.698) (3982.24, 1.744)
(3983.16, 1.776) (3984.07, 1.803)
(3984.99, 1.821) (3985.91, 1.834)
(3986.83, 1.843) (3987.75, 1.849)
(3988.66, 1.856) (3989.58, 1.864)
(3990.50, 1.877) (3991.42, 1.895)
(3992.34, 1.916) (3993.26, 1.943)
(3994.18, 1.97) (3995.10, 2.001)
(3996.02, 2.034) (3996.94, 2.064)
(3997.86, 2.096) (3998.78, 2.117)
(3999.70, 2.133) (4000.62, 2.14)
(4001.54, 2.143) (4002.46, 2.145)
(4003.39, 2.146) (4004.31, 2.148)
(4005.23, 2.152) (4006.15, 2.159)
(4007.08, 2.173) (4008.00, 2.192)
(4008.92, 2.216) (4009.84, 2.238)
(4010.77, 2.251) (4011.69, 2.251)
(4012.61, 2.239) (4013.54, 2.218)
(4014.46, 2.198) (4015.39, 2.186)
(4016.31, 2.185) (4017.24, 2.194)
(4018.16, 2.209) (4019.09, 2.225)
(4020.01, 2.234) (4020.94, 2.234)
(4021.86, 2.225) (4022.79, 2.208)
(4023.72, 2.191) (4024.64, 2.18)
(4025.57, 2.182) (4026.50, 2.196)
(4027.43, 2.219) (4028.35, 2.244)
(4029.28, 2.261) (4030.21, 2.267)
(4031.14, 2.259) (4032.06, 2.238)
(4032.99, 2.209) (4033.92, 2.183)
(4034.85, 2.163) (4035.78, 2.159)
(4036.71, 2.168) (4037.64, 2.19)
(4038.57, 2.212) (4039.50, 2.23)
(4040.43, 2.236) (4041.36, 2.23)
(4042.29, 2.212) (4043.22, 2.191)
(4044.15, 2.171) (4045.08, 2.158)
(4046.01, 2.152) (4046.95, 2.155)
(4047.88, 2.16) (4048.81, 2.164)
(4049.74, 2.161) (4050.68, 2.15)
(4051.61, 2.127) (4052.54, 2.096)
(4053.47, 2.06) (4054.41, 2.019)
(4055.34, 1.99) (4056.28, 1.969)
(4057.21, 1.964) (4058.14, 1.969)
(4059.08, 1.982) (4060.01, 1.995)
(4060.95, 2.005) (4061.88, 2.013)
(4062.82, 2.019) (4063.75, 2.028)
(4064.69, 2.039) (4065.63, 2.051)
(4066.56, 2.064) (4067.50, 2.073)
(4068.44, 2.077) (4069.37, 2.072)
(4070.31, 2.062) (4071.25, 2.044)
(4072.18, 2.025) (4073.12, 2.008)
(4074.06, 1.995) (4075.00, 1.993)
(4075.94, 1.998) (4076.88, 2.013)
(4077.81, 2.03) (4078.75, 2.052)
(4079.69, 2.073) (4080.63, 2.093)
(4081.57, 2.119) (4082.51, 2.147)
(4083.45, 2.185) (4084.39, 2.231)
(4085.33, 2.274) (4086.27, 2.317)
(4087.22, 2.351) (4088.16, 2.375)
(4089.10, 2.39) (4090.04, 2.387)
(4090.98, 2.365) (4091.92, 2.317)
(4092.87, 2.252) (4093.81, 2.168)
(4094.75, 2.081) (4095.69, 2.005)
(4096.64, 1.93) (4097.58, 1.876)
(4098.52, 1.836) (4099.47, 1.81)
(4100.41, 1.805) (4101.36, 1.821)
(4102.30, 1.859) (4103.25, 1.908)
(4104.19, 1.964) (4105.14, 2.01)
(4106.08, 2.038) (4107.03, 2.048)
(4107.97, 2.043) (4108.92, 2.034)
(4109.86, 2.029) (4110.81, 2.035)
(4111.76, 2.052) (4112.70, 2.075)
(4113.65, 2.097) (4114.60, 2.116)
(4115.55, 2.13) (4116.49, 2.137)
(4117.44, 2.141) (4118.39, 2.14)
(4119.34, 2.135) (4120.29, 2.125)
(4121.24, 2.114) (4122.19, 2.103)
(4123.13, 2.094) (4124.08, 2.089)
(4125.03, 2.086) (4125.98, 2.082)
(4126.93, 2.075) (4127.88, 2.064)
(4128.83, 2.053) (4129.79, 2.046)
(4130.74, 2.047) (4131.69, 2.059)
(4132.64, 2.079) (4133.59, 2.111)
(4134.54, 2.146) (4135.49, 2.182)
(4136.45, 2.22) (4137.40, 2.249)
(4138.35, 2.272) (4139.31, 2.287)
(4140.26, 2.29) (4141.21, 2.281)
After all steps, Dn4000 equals 1.9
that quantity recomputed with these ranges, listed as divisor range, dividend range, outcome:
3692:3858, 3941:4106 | 1.83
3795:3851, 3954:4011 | 1.60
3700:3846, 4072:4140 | 2.12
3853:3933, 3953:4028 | 1.45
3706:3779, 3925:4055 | 1.60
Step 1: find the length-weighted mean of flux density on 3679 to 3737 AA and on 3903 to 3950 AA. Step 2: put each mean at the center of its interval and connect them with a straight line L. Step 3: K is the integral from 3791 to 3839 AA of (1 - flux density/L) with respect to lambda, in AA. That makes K 6.1 AA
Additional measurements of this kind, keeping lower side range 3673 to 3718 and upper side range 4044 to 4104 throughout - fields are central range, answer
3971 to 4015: 1.4 AA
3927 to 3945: 9.4 AA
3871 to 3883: 3.6 AA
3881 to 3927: 8.3 AA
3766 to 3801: 4.6 AA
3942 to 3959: 3.5 AA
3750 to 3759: 1.7 AA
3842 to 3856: 4.4 AA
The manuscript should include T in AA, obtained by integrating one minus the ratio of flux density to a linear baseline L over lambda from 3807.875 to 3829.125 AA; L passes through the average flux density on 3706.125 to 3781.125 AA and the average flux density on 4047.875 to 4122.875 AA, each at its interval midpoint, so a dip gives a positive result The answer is 3.9 AA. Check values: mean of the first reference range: 1.21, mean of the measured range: 1.14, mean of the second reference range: 2.07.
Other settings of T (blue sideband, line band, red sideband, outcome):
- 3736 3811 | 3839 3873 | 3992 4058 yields 9.85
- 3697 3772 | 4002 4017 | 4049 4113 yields -2.44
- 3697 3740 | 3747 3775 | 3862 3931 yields 0.65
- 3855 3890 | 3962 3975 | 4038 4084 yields 6.19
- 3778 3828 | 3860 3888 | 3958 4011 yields 4.72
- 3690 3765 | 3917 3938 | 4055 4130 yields 7.88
